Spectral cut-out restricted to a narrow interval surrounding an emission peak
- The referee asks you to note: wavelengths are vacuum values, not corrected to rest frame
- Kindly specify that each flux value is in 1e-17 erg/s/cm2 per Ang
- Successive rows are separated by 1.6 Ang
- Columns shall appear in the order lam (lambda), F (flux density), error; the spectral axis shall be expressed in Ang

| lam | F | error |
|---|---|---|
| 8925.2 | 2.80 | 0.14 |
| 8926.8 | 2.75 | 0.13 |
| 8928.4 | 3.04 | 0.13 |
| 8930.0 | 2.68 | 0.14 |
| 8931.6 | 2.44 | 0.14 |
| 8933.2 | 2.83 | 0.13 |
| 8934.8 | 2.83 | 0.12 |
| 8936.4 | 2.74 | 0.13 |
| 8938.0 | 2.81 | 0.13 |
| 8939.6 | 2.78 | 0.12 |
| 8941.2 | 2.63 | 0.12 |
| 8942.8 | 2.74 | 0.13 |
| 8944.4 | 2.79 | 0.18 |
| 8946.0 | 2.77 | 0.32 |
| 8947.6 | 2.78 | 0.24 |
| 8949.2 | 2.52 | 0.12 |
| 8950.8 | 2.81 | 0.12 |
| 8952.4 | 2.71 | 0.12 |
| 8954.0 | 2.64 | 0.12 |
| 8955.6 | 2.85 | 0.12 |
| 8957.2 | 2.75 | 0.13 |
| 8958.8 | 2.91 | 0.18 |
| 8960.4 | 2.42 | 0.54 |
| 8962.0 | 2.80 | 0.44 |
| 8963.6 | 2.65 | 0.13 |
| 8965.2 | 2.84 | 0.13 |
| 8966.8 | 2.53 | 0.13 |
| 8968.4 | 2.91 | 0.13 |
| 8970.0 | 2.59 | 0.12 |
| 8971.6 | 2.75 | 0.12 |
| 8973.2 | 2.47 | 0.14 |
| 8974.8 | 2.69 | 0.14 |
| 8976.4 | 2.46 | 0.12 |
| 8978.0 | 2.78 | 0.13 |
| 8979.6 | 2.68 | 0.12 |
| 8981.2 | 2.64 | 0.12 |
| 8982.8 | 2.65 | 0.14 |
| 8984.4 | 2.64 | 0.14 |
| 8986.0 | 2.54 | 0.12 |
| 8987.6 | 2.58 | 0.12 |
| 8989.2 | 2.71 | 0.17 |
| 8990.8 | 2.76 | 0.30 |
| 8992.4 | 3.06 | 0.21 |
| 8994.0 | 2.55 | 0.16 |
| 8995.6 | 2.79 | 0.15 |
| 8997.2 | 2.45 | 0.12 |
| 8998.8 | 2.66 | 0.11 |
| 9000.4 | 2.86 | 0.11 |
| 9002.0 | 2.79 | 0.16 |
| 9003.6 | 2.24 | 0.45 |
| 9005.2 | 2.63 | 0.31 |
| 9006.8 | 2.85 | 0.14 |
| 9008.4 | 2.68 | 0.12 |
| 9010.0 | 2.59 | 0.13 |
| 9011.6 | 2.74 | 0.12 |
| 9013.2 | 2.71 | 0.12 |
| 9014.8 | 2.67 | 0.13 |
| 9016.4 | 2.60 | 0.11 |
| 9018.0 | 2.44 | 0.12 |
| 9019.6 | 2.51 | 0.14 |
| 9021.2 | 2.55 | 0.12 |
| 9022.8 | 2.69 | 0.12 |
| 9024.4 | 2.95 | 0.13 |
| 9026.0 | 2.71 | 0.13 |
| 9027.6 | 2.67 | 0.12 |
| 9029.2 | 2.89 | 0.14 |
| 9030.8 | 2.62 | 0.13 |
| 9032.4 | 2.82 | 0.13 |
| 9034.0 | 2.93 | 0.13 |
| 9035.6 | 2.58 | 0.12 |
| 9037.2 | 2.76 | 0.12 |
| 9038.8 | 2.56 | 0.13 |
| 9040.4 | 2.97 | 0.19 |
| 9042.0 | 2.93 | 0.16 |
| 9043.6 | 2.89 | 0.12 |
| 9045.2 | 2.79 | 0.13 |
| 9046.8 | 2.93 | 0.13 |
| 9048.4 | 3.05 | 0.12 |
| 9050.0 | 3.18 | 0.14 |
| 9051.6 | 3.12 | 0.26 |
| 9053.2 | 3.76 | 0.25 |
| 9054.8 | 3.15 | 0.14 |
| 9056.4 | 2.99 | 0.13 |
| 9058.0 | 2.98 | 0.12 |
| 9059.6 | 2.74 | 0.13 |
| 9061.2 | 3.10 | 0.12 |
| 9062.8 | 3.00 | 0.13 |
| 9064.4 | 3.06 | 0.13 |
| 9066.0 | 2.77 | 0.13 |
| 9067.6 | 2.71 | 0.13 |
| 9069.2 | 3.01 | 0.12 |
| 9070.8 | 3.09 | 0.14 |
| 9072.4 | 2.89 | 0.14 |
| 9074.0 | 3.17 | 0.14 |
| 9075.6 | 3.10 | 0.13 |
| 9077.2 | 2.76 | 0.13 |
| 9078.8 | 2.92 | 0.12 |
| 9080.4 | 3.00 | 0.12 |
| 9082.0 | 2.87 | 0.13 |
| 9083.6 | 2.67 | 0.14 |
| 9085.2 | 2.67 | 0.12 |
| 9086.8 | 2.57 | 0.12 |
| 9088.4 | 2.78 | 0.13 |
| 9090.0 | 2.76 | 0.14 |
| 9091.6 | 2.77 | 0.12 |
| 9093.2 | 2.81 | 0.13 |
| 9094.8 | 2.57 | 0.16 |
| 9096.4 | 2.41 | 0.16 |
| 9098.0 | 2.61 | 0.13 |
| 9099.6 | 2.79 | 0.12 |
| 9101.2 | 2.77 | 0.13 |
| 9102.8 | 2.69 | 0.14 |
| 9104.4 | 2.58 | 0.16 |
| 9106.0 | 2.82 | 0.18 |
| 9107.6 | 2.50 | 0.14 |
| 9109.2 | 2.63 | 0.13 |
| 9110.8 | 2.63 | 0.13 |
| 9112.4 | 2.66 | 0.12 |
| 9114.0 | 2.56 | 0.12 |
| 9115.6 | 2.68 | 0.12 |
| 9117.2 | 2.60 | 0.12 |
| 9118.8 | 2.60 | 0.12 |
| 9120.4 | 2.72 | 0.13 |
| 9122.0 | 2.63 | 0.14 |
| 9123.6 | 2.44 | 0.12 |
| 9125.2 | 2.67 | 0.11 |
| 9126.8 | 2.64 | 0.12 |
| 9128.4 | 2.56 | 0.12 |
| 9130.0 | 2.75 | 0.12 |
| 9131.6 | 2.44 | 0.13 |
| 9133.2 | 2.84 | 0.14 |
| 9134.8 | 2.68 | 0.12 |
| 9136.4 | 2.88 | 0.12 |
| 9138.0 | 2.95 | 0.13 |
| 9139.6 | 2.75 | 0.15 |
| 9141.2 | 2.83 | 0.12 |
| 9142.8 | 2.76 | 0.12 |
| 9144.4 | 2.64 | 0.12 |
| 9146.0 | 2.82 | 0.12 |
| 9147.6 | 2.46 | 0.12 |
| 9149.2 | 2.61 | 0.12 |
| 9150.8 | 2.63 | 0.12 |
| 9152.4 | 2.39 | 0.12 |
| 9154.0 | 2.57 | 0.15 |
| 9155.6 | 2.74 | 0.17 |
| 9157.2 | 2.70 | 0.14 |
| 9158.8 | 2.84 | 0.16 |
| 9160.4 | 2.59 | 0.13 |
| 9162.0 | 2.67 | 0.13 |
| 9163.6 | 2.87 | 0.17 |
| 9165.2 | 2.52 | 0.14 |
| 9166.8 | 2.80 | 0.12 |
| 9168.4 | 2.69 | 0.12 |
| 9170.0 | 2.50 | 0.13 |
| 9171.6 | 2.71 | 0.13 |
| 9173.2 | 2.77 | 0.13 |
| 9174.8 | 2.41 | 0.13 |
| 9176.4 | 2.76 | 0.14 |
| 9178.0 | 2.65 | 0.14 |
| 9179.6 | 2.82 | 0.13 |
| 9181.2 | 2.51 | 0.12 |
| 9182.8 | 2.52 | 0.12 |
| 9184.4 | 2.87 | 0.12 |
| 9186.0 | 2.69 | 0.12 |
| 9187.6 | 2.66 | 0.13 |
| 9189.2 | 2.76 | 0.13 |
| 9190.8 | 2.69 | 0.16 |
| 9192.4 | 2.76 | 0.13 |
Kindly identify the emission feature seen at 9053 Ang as [S II]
